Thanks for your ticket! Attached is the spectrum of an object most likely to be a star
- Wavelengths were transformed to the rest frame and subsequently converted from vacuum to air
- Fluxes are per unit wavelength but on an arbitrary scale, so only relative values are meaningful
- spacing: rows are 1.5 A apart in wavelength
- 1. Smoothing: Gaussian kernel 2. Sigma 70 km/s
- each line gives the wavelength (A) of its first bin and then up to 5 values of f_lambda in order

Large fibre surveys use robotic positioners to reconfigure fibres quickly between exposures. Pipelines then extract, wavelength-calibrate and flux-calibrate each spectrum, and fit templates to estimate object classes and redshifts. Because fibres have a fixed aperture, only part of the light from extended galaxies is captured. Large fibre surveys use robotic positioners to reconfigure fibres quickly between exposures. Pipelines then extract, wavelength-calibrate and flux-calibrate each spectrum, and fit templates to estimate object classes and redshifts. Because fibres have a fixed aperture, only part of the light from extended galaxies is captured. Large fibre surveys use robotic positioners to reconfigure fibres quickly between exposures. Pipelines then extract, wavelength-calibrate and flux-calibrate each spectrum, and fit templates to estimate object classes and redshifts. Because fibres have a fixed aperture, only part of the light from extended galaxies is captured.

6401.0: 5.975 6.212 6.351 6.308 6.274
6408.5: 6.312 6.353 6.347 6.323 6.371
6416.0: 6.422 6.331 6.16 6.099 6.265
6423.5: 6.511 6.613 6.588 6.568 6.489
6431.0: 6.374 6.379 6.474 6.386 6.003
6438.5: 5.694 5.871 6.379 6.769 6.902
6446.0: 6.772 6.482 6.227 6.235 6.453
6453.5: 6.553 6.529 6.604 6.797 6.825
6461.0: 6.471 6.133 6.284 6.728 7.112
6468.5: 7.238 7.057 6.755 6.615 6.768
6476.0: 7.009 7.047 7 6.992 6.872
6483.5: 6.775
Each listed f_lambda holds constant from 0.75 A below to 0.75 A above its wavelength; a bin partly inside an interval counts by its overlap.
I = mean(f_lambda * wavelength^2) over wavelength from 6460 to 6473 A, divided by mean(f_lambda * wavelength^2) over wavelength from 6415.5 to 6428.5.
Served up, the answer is 1.1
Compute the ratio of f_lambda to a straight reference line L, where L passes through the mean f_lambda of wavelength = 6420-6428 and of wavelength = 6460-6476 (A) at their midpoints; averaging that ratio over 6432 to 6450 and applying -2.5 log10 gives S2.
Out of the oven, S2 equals 0.03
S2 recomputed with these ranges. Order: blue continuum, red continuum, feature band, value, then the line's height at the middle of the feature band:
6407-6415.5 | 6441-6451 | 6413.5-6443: 0.019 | 6.44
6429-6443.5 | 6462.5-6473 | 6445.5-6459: 0.003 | 6.54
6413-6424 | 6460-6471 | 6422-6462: 0.010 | 6.51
